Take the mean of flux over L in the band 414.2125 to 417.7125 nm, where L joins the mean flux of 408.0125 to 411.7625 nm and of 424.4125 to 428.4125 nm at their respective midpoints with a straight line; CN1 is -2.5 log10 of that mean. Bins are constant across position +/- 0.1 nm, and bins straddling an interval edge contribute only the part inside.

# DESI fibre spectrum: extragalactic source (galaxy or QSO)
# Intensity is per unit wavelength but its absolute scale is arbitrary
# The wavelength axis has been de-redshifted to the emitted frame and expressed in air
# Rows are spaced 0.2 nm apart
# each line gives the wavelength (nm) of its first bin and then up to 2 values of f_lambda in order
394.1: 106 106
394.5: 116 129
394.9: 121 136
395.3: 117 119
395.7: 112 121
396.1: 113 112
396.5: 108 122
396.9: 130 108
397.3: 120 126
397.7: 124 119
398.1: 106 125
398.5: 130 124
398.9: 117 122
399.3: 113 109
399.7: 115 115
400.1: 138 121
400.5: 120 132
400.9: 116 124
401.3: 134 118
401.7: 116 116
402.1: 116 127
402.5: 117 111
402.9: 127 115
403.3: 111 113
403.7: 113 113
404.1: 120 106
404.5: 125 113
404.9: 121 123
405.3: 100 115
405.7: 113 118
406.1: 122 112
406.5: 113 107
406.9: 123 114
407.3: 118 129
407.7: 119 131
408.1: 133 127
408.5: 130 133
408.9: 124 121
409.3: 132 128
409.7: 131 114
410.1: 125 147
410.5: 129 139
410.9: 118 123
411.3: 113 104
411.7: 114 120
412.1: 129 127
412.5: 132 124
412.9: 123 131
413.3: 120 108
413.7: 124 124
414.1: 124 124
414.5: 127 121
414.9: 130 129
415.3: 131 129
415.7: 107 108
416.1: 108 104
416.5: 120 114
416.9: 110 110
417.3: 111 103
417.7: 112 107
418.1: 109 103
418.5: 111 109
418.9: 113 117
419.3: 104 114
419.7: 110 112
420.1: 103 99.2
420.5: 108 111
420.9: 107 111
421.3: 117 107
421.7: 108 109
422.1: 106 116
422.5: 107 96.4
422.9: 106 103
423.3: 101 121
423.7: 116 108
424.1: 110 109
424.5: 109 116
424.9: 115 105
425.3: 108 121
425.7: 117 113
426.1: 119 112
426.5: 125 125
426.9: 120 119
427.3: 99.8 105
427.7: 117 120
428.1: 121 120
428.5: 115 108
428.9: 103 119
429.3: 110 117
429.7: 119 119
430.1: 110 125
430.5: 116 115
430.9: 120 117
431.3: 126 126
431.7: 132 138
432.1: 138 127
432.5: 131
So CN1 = 0.05 mag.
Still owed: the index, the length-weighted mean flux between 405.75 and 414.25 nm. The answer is 123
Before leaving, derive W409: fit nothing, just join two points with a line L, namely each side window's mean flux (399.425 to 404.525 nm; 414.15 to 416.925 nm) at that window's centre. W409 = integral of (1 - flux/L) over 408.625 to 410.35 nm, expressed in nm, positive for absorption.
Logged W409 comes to -0.13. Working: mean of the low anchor 119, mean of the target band 128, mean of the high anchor 119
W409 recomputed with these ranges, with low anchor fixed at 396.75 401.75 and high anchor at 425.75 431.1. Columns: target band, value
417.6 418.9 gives 0.10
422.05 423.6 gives 0.13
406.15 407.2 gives 0.05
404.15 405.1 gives 0.02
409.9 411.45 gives -0.09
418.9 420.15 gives 0.07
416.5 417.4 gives 0.04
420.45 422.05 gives 0.10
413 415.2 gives -0.10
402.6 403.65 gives 0.04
